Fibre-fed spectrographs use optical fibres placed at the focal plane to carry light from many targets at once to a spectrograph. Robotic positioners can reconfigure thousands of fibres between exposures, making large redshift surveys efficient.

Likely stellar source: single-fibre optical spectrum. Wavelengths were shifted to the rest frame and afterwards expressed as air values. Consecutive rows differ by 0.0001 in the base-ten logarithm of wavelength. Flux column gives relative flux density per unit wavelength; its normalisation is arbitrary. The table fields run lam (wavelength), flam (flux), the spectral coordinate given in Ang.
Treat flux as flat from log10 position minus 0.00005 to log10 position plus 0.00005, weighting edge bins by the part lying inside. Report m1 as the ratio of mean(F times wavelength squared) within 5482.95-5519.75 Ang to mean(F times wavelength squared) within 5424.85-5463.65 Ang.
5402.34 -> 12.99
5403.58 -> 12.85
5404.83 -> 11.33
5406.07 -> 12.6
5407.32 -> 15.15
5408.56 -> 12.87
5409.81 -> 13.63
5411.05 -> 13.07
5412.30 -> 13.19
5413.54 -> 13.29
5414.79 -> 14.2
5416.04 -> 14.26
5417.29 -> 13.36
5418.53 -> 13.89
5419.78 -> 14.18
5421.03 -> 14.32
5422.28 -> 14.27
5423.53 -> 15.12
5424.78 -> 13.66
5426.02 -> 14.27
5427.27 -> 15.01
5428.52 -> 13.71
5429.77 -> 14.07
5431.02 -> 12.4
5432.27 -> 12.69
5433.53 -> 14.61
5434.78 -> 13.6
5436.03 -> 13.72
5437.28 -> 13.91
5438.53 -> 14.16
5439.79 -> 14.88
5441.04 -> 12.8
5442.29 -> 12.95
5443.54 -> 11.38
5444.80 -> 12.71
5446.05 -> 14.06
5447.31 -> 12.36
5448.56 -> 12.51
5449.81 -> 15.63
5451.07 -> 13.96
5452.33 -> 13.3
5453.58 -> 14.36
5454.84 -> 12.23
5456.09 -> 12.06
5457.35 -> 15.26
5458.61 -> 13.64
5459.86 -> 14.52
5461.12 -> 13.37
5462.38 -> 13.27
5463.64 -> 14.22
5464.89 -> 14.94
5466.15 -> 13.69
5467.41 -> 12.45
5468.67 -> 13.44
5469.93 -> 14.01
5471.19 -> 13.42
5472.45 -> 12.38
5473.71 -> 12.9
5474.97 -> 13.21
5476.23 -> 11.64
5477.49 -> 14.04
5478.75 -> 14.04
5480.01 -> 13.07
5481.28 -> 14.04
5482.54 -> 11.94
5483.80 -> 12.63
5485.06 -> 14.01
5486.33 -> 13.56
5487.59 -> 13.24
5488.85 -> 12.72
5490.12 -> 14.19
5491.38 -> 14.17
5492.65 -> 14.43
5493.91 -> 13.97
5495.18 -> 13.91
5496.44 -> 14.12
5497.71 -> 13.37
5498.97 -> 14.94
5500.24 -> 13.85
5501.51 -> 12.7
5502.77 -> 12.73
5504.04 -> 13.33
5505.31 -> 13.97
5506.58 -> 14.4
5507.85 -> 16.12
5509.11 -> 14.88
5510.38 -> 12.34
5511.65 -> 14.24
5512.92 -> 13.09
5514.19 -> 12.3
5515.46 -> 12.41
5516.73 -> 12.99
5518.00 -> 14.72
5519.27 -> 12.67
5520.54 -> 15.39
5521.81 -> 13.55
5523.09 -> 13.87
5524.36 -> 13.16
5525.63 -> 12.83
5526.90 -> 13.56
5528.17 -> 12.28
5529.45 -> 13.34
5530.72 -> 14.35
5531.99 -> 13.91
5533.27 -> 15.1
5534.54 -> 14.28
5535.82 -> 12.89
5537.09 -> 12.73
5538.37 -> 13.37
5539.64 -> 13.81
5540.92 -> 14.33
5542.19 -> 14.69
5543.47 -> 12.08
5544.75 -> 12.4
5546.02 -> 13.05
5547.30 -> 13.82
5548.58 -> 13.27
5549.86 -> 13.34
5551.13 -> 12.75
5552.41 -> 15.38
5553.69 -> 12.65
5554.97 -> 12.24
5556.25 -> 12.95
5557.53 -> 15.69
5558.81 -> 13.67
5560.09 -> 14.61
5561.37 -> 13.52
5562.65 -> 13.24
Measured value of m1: 1.03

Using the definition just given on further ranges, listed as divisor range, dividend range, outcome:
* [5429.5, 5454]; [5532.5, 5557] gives 1.03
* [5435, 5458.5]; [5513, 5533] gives 1.03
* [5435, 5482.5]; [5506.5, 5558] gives 1.04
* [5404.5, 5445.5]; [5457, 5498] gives 1.01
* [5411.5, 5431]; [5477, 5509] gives 1.01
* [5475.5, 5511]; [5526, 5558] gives 1.01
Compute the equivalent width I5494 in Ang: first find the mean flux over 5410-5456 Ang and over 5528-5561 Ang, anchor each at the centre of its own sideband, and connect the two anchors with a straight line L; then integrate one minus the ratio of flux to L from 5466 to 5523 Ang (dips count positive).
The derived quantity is 0.33 Ang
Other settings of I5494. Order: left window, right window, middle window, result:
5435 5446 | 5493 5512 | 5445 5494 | 0.5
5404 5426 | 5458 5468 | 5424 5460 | 0.4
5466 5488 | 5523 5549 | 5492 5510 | -1.0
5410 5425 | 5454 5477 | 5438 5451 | 0.2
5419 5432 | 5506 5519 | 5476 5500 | 0.3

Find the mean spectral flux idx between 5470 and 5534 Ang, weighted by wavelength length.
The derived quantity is 13.6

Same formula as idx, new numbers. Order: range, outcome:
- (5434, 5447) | 13.4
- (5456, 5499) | 13.6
